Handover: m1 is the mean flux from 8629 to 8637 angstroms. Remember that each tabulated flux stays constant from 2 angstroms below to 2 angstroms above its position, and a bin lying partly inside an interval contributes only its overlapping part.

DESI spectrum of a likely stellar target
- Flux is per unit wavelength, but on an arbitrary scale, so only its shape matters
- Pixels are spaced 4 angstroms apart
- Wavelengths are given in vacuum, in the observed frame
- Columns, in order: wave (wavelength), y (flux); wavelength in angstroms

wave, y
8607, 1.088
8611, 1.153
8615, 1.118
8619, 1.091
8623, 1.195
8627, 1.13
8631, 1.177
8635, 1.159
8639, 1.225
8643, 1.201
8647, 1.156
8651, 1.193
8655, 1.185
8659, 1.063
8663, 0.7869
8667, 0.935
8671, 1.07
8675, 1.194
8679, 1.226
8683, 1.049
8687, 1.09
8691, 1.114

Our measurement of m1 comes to 1.17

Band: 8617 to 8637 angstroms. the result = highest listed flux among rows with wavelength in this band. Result 1.195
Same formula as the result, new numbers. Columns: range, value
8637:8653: 1.225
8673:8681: 1.226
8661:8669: 0.935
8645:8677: 1.194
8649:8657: 1.193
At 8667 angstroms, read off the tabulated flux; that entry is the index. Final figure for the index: 0.935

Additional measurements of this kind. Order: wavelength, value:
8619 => 1.091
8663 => 0.7869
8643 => 1.201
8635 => 1.159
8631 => 1.177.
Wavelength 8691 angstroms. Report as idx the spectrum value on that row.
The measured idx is 1.114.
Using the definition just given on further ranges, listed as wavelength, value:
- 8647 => 1.156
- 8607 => 1.088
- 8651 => 1.193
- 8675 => 1.194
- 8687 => 1.09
